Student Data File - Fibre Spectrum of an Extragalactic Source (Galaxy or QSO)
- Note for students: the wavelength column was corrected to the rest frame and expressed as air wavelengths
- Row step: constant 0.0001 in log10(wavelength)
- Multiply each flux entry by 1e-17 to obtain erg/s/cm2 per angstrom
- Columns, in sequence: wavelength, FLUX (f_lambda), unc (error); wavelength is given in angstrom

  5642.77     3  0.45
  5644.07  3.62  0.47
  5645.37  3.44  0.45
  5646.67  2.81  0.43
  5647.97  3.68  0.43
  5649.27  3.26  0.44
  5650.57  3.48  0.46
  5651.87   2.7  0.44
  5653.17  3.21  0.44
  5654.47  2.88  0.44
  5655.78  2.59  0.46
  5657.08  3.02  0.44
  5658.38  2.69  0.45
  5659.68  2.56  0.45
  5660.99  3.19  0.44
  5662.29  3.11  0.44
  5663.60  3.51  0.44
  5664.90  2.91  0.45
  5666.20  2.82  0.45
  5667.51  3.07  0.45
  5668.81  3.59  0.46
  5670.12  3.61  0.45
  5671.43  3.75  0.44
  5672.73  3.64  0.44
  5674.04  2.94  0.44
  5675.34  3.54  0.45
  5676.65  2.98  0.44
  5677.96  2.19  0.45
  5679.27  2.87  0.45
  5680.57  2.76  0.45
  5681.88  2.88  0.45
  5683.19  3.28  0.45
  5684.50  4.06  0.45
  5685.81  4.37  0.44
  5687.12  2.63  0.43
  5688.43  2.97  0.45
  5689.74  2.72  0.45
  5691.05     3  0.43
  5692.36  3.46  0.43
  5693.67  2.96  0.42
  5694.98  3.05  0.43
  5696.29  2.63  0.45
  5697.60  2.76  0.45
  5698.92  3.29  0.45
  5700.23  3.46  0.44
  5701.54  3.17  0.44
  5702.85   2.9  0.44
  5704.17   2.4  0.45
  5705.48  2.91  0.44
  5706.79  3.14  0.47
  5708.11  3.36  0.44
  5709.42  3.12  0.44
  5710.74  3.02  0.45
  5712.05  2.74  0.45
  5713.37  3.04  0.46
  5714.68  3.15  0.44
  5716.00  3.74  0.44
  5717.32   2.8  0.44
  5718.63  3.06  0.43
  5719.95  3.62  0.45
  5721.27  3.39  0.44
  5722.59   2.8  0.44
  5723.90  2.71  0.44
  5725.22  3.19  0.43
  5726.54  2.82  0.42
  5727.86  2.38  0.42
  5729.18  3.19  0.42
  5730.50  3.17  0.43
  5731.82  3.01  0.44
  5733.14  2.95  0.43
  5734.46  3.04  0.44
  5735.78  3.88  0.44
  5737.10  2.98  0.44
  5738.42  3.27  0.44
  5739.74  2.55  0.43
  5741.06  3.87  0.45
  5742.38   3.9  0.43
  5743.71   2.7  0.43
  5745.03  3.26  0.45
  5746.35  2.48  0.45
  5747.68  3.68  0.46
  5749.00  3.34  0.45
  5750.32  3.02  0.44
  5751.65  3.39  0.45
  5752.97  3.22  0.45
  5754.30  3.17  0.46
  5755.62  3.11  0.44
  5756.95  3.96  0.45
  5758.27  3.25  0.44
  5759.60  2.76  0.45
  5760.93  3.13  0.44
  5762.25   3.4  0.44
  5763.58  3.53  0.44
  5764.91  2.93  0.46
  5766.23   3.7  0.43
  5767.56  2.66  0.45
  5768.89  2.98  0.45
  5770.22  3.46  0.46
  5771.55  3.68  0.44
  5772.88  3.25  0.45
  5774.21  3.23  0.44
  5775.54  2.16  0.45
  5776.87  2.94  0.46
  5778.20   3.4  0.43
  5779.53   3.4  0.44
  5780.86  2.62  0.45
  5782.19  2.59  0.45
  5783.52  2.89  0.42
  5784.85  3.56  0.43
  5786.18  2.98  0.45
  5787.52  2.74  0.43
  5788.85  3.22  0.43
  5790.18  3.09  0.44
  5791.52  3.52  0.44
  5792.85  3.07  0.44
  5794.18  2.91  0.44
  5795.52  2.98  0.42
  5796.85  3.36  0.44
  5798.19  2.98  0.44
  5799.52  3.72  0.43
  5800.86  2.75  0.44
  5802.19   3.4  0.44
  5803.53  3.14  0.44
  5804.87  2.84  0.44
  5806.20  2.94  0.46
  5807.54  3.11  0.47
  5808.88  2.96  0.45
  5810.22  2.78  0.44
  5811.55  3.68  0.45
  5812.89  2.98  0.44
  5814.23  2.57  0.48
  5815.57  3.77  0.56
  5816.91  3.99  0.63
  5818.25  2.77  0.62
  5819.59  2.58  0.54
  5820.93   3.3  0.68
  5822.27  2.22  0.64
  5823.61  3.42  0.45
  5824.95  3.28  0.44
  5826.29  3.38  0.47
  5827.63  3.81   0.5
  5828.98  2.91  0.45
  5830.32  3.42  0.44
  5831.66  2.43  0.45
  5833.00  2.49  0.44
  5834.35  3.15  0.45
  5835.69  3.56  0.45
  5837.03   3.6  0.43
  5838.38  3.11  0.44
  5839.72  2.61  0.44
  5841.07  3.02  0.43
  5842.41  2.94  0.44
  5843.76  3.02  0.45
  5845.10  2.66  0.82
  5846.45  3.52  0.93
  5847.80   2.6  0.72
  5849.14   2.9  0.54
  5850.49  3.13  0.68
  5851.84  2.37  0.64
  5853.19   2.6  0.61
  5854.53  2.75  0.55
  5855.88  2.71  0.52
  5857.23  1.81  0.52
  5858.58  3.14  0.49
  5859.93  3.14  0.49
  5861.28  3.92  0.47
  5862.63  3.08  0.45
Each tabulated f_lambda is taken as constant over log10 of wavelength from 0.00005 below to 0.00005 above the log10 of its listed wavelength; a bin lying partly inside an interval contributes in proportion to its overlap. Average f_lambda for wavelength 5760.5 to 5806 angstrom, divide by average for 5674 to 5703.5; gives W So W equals 1.01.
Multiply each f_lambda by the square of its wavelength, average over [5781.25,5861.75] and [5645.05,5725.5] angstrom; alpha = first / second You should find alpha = 1.03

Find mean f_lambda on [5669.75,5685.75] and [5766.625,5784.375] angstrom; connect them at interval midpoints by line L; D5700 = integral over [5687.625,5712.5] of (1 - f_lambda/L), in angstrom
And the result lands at 1.5 angstrom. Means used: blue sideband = 3.24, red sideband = 3.04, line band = 3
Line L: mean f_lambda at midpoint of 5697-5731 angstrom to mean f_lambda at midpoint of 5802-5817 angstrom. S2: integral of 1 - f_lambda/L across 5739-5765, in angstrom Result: -1.3 angstrom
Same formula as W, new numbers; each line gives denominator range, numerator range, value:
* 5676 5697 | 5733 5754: 1.06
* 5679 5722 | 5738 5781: 1.03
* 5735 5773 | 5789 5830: 0.96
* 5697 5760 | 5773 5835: 0.98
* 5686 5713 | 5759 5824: 1.03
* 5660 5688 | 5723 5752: 0.97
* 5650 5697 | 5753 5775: 1.05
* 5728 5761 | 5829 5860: 0.90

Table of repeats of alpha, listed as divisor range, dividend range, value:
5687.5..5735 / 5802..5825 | 1.06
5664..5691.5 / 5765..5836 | 1.02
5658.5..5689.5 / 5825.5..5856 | 1.00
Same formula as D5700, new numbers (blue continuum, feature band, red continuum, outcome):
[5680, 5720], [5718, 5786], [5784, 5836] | -0.8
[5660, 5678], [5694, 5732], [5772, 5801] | 1.6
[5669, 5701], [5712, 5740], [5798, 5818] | 0.7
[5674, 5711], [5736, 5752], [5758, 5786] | -0.6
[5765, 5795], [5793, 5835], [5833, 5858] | -1.6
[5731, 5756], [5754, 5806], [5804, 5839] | 0.4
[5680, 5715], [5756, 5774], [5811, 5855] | -1.3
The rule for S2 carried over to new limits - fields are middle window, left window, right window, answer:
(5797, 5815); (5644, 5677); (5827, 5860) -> -0.6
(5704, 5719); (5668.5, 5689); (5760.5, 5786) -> 0.7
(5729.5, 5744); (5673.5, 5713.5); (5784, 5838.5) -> -0.7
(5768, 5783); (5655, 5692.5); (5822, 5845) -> 0.2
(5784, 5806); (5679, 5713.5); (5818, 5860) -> -1.1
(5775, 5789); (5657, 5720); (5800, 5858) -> 0.4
